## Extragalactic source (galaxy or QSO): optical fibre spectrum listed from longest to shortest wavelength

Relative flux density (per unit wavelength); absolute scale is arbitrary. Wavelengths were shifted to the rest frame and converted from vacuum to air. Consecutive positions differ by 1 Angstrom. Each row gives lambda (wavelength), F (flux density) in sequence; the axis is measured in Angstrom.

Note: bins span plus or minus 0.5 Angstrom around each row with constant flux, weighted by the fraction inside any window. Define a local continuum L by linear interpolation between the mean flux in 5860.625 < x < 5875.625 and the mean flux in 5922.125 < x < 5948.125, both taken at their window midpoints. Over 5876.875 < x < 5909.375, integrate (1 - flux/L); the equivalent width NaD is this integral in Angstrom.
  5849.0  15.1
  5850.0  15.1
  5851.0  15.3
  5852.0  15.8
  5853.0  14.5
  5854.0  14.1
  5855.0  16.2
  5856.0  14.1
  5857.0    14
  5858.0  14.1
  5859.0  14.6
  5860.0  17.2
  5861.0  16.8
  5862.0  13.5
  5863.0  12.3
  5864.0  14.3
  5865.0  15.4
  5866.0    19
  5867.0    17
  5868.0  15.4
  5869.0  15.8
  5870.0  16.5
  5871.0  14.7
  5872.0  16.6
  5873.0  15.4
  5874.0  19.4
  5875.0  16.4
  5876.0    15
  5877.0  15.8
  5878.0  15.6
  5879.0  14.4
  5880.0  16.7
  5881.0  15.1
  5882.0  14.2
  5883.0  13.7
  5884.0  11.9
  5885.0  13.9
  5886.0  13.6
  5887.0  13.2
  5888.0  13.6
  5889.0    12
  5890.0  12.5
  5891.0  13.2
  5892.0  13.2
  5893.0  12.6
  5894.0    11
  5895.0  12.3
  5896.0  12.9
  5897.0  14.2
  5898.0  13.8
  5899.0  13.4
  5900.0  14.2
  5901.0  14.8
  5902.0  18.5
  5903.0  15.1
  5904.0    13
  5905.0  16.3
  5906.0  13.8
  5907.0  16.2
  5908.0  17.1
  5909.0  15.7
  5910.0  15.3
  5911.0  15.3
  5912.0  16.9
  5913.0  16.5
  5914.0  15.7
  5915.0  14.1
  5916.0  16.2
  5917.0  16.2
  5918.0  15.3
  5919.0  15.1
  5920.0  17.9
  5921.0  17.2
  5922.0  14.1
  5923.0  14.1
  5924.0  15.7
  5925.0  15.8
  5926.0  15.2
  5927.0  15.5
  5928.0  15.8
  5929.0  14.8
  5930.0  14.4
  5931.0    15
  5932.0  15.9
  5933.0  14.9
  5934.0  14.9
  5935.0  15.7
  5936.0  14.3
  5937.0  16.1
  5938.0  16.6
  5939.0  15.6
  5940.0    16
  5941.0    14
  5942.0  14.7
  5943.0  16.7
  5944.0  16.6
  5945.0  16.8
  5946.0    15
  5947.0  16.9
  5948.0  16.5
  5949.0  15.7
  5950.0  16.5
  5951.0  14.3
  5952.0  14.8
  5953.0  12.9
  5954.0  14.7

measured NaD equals 3.3 Angstrom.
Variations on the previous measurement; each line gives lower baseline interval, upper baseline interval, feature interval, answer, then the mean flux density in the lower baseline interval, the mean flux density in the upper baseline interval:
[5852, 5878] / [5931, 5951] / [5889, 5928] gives 1.9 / 15.5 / 15.7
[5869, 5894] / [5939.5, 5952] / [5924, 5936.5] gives 0.2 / 14.5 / 15.8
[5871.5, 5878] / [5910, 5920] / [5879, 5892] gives 2.1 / 16.4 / 15.8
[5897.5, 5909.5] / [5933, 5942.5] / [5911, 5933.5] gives -0.5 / 15.2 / 15.3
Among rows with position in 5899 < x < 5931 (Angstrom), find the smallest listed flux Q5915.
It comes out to 13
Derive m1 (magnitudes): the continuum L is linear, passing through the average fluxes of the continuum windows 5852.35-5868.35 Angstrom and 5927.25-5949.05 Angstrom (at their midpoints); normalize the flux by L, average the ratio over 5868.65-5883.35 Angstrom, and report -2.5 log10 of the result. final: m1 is -0.03 mag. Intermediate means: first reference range 15.2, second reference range 15.6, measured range 15.7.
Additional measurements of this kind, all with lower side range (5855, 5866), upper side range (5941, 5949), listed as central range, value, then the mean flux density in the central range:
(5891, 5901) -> 0.17 mag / 13.2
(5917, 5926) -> 0.00 mag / 15.7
